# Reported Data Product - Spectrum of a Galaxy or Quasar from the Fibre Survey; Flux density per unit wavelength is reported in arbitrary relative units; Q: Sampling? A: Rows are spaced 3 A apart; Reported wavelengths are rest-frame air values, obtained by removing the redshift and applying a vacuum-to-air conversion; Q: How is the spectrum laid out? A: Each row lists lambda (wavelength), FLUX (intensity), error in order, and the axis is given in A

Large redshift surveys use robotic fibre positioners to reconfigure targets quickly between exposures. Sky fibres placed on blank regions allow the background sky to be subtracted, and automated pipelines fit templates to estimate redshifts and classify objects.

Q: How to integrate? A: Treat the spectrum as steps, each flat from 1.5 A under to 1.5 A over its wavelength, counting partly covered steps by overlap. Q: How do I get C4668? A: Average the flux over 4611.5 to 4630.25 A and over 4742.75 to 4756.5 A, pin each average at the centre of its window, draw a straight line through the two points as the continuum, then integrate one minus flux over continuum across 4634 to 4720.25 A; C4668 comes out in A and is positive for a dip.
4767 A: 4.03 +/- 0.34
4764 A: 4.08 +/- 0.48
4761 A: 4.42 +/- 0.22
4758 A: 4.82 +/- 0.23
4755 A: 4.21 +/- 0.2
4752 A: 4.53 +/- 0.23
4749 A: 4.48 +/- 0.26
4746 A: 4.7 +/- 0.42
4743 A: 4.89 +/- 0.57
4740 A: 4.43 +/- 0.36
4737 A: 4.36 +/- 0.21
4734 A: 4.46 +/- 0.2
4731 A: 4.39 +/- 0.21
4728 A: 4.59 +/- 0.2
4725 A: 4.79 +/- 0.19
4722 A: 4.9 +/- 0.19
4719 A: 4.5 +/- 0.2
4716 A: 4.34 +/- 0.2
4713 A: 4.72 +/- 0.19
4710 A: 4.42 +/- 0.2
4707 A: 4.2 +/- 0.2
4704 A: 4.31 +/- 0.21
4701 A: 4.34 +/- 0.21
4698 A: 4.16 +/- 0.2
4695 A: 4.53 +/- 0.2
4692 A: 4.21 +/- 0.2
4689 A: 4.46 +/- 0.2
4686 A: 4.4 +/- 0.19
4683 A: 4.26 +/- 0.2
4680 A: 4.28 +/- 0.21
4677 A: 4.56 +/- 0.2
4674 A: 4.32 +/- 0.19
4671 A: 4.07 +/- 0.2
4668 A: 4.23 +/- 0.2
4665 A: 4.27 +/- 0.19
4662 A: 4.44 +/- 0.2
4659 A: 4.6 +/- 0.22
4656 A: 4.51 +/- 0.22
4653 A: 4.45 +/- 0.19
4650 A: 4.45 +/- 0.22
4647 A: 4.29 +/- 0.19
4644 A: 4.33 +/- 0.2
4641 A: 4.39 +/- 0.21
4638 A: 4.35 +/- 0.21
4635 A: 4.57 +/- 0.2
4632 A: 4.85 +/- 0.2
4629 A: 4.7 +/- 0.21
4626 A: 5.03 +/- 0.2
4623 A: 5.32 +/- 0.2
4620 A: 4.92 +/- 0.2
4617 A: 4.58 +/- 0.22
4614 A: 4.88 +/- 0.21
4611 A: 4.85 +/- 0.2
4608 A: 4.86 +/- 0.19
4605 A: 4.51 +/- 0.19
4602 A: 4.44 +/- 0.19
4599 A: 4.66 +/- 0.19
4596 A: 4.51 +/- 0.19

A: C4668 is 6.6 A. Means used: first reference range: 4.9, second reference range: 4.53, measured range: 4.38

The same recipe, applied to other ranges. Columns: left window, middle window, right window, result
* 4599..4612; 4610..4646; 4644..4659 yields -1.4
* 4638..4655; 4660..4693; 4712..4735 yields 1.0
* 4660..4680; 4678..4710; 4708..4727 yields 1.0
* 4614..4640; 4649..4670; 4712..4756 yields 1.4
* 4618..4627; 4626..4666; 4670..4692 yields 2.3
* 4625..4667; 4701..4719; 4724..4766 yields 0.4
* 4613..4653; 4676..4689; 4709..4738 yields 0.6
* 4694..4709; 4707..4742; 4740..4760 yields -0.7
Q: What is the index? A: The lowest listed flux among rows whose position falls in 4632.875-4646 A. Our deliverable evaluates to 4.33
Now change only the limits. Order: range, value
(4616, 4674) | 4.07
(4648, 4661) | 4.45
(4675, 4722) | 4.16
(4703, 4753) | 4.2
